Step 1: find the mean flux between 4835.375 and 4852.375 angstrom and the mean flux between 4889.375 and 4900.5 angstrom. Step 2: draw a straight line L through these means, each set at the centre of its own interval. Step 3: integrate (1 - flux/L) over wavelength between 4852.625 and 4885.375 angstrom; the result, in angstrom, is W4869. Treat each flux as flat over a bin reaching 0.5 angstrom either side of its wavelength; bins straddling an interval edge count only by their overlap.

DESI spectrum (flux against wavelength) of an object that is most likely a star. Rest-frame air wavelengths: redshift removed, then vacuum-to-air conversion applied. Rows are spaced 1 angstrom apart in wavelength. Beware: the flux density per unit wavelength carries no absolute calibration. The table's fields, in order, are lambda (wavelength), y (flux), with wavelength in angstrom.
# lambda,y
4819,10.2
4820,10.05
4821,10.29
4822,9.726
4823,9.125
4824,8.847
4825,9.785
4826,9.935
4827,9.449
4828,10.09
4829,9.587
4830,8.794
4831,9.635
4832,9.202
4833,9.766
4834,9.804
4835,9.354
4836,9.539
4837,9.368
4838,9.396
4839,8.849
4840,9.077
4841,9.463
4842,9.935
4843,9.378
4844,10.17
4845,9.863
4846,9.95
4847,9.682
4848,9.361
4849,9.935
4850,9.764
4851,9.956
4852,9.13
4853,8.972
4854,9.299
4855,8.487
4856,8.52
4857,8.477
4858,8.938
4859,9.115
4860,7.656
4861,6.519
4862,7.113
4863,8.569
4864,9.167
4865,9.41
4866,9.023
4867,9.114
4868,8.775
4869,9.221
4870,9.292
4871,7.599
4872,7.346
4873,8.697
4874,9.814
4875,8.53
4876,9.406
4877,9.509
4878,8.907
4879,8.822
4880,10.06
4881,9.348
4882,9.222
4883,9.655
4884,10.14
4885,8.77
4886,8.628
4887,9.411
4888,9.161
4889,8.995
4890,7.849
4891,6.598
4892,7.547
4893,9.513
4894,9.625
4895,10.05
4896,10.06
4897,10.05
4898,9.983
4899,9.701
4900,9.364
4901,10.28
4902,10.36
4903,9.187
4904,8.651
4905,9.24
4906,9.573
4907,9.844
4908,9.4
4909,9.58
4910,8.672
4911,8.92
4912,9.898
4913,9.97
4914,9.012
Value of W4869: 1.8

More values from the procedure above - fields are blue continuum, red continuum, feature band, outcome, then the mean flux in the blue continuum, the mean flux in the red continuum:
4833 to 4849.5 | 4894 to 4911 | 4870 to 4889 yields 1.05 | 9.58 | 9.6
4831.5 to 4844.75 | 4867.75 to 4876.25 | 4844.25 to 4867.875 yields 0.32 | 9.49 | 8.72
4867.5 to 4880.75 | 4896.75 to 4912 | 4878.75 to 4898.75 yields 0.07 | 8.93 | 9.52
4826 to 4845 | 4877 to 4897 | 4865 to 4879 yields 0.52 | 9.51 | 9.11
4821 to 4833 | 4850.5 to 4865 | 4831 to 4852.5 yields -1.19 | 9.52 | 8.59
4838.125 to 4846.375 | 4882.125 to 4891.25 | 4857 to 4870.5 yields 0.92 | 9.57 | 8.88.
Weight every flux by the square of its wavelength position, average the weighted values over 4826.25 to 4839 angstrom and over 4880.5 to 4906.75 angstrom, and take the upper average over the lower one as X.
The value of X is 1.0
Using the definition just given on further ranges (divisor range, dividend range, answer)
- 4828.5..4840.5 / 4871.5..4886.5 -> 0.99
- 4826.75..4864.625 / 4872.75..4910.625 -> 1.03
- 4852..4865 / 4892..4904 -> 1.16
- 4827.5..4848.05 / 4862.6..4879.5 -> 0.95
